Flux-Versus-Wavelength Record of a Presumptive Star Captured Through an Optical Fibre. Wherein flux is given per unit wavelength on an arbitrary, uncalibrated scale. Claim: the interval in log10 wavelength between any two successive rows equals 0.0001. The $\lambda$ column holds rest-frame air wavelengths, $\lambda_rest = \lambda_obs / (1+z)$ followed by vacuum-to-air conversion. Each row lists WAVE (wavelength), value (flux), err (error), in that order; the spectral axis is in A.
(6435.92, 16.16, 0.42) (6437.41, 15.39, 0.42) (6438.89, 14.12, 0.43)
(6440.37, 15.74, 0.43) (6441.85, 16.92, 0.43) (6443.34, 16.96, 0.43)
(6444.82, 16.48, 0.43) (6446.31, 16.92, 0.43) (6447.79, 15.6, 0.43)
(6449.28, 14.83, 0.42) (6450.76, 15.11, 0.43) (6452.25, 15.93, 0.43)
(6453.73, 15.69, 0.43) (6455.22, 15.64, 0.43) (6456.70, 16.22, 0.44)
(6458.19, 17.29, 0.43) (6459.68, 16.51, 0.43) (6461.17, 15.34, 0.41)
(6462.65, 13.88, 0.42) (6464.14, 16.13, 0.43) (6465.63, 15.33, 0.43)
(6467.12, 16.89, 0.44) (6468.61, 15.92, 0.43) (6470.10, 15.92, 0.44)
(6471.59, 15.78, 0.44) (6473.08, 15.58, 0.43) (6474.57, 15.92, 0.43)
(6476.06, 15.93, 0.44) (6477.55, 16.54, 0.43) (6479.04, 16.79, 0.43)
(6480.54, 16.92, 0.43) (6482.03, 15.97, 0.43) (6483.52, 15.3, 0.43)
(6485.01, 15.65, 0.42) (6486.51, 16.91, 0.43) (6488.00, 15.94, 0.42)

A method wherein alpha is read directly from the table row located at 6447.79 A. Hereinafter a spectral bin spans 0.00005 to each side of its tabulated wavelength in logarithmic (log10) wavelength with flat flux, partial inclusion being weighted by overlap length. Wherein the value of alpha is 15.6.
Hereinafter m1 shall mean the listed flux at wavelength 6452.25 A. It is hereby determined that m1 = 15.93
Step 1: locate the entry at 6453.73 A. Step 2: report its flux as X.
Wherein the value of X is 15.69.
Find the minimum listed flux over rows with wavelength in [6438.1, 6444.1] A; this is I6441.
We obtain 14.12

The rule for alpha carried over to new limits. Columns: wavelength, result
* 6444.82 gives 16.48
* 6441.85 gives 16.92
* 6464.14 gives 16.13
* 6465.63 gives 15.33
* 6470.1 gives 15.92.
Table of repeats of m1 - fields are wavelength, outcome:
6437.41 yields 15.39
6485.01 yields 15.65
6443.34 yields 16.96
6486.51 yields 16.91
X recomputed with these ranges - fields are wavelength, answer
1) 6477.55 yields 16.54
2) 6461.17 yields 15.34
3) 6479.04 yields 16.79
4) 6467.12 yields 16.89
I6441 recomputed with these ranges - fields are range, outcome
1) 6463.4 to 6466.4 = 15.33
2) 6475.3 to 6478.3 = 15.93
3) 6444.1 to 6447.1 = 16.48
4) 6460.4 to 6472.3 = 13.88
